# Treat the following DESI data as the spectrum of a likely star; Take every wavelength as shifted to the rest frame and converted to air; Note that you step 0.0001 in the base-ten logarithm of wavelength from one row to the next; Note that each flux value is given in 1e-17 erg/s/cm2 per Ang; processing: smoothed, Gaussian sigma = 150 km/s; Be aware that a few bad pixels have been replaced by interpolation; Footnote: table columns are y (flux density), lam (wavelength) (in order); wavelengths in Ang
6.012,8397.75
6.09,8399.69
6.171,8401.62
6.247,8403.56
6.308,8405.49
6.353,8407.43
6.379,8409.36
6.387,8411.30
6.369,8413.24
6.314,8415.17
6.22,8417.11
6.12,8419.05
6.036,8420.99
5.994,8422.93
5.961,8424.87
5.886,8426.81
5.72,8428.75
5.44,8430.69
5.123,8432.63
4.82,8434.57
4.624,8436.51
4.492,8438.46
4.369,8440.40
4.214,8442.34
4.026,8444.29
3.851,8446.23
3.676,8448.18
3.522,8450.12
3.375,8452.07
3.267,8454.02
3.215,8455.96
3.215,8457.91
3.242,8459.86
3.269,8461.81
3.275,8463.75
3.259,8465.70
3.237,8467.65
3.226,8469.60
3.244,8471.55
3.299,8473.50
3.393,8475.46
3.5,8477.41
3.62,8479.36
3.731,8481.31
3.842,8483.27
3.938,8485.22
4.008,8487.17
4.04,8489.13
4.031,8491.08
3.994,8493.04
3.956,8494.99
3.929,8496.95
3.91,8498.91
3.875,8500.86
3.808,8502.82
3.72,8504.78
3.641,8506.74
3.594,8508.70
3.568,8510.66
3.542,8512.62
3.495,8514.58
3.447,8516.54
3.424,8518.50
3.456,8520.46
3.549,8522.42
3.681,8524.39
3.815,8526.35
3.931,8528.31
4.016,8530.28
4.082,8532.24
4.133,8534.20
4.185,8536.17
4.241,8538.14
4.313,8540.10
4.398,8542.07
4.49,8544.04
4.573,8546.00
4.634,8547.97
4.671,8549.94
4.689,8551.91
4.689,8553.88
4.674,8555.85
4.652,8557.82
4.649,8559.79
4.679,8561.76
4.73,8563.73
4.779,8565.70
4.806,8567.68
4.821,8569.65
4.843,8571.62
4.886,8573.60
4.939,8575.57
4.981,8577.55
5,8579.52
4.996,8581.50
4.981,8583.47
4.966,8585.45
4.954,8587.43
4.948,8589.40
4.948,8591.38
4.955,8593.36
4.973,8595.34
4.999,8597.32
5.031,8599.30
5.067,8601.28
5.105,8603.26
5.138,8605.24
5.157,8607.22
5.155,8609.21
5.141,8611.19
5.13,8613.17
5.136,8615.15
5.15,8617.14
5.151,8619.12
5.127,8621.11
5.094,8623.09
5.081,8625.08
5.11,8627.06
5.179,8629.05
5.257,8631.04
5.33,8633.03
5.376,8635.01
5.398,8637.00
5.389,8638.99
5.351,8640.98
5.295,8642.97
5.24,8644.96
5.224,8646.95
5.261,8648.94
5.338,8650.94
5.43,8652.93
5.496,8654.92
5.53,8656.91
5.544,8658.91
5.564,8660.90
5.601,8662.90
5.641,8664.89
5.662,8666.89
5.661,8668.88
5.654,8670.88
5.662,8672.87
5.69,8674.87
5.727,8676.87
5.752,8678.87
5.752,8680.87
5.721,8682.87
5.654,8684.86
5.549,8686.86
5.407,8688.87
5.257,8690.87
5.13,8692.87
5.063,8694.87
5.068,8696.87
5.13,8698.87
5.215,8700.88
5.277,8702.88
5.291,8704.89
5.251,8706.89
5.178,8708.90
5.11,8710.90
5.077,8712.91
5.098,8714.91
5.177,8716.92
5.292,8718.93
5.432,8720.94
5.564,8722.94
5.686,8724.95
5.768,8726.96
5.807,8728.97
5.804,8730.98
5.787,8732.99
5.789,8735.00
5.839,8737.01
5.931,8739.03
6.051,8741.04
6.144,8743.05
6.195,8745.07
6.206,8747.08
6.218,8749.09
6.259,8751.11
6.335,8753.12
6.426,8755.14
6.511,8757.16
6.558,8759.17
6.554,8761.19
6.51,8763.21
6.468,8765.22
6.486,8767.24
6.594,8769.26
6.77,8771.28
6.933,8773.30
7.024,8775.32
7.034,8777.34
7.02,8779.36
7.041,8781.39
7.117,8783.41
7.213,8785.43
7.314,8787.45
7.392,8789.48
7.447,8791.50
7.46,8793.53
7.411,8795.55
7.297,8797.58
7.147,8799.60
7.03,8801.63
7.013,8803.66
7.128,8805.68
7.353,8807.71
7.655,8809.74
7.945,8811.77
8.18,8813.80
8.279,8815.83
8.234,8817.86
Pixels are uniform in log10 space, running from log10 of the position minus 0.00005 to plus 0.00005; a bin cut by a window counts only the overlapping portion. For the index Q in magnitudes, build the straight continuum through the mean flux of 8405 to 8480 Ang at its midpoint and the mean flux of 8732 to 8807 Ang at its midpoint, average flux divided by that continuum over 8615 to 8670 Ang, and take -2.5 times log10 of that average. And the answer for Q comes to 0.10 mag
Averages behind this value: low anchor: 4.55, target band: 5.35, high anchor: 6.7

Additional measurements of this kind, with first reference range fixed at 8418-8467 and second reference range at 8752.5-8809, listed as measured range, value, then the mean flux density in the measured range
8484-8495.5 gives 0.19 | 4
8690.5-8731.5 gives 0.21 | 5.31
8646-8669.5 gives 0.10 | 5.49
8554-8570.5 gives 0.13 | 4.72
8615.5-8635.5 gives 0.12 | 5.18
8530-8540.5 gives 0.22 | 4.17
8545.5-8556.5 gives 0.12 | 4.66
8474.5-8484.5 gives 0.28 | 3.63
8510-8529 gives 0.36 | 3.59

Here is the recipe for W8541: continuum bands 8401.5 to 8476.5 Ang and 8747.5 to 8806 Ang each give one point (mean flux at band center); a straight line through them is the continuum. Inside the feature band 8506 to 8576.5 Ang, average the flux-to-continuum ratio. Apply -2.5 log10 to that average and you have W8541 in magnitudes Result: 0.25 mag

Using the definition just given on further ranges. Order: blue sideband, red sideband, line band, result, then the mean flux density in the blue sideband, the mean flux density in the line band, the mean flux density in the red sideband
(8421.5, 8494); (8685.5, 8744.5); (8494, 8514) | 0.147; 4.04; 3.75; 5.46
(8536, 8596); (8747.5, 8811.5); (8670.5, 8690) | 0.049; 4.75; 5.65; 6.93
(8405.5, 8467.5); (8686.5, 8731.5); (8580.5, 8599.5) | 0.024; 4.78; 4.97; 5.32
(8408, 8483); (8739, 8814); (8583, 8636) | 0.112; 4.45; 5.1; 6.88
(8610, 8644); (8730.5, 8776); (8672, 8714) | 0.080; 5.22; 5.38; 6.32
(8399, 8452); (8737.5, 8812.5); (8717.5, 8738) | 0.172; 5.39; 5.67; 6.83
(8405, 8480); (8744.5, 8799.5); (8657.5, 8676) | 0.086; 4.55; 5.63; 6.82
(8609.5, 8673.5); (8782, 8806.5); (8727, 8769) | 0.082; 5.35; 6.19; 7.25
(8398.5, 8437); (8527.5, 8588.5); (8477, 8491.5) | 0.352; 5.94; 3.85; 4.63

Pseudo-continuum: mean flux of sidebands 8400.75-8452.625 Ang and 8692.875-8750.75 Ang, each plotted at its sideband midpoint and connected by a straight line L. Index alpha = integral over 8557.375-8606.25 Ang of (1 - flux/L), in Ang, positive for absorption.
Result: 4.8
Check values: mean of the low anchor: 5.35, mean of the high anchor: 5.55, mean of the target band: 4.92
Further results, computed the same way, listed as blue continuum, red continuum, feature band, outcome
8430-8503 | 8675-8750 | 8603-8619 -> -1.0 Ang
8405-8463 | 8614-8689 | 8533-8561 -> 3.7 Ang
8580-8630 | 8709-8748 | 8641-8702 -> -0.9 Ang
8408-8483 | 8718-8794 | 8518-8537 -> 4.3 Ang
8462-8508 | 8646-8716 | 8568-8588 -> -1.9 Ang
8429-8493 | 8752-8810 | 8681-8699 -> 2.1 Ang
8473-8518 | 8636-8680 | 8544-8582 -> -2.5 Ang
